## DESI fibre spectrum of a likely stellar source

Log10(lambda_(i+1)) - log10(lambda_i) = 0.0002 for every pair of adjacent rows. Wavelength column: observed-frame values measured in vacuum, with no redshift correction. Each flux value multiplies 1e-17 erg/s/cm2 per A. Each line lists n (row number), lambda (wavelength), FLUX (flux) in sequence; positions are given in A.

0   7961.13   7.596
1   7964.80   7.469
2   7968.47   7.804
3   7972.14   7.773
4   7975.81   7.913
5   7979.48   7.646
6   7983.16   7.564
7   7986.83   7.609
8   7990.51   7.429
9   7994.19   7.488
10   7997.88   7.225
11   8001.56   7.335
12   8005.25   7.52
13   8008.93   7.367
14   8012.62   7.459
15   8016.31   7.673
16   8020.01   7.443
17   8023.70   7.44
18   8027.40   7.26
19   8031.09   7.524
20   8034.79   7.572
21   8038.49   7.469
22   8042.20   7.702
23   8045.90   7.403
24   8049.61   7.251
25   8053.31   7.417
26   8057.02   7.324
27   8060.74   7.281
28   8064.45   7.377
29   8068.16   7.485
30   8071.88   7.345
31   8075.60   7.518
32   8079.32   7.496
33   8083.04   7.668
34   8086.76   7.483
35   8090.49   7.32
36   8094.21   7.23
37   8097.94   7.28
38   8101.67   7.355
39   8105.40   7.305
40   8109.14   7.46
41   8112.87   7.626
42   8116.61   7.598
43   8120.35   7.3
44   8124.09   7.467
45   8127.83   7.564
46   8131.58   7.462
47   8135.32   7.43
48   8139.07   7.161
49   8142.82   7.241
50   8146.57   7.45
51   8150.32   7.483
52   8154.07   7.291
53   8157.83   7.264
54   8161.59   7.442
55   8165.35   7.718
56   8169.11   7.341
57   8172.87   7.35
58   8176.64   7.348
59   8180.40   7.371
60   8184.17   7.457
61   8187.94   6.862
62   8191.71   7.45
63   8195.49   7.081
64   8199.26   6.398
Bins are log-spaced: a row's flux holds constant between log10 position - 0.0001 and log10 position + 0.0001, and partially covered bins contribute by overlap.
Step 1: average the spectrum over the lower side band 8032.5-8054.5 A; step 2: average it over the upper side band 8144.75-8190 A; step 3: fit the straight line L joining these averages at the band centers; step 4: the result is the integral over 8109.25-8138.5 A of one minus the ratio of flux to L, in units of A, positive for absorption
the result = -0.29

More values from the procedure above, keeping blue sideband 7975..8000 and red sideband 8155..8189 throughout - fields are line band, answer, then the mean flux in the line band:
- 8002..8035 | 0.20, 7.46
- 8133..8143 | 0.14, 7.29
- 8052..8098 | 0.29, 7.41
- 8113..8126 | -0.12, 7.48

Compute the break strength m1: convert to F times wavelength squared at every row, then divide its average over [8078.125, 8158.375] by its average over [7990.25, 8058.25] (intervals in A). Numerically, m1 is 1.0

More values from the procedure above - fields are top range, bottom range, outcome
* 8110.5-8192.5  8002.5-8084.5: 1.02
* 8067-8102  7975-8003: 1.01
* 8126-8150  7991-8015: 1.03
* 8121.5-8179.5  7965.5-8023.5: 1.02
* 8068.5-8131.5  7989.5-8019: 1.02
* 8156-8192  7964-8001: 1.02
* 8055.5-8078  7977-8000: 1.00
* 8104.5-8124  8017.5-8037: 1.02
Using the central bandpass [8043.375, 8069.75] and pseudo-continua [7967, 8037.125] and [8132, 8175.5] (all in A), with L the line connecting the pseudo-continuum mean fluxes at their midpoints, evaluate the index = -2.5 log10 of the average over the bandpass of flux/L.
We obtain 0.02 mag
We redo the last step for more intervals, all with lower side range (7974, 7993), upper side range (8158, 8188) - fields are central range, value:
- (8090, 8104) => 0.03 mag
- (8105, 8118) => -0.01 mag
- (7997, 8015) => 0.03 mag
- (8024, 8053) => 0.02 mag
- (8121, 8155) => 0.01 mag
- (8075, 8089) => 0.00 mag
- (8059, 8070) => 0.02 mag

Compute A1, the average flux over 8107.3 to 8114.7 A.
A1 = 7.55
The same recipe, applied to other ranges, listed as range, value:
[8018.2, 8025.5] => 7.45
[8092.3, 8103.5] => 7.29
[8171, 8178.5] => 7.34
